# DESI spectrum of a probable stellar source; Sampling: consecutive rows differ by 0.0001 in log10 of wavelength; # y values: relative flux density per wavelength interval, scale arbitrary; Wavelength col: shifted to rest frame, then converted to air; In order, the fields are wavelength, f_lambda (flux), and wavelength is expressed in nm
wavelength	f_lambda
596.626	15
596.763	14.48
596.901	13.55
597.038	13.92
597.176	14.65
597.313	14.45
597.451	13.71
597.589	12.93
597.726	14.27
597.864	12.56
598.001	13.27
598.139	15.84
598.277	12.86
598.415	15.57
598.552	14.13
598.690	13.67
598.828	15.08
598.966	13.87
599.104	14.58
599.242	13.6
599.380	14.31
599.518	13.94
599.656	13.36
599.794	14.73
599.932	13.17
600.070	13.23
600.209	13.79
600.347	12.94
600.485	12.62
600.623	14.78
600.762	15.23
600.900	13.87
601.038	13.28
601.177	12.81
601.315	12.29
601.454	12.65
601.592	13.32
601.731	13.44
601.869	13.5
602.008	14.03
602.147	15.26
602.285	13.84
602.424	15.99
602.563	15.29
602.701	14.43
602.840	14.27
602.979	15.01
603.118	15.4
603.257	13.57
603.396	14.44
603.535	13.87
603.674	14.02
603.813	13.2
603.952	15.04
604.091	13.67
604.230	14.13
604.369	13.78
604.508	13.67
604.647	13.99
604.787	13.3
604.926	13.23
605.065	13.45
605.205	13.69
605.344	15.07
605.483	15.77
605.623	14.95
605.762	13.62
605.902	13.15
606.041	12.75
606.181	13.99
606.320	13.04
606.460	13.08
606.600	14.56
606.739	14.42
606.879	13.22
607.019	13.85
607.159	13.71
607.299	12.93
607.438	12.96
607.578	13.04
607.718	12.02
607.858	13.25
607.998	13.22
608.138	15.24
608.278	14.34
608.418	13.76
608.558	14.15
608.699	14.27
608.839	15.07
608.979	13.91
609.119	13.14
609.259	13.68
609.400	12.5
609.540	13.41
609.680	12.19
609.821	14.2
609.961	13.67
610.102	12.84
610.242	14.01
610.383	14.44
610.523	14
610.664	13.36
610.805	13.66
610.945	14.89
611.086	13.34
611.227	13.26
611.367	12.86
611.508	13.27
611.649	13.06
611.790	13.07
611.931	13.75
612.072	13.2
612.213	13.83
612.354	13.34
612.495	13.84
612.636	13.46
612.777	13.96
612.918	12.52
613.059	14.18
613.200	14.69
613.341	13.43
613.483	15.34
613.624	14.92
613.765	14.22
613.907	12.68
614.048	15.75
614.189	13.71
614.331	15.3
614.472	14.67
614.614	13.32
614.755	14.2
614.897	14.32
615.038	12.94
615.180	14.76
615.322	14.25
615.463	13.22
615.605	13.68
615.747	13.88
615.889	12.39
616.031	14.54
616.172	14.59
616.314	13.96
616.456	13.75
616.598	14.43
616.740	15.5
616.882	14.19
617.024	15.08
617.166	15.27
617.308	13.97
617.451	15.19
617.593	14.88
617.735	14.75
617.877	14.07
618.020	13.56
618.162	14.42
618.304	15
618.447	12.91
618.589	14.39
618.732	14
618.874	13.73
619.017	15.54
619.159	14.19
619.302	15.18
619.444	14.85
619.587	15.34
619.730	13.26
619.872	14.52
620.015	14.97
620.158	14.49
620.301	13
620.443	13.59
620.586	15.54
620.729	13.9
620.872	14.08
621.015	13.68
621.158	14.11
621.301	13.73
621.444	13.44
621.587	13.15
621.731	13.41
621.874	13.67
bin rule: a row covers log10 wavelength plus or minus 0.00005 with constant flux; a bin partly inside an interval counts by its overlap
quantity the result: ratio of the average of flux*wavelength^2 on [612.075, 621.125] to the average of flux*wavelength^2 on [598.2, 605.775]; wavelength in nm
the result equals 1.1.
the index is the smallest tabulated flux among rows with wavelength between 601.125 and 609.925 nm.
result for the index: 12.02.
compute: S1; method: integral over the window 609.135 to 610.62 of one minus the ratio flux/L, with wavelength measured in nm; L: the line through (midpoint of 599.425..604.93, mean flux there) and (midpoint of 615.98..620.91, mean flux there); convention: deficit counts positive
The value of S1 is 0.07 nm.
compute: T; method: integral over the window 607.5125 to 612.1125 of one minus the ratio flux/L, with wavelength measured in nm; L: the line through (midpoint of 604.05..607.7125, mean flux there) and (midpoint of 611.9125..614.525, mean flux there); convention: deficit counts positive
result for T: 0.10 nm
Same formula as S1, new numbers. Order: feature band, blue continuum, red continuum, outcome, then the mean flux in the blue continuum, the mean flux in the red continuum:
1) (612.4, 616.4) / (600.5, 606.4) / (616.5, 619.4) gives 0.10 nm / 14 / 14.5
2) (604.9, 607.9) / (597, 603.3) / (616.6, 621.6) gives 0.10 nm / 14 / 14.3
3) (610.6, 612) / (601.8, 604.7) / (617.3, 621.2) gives 0.08 nm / 14.3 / 14.3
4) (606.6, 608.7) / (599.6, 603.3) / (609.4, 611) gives 0.01 nm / 13.9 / 13.6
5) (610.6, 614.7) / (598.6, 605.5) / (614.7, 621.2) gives 0.10 nm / 14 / 14.3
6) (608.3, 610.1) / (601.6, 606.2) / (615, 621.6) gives 0.07 nm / 14.1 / 14.2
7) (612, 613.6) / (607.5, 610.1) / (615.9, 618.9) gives 0.01 nm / 13.6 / 14.4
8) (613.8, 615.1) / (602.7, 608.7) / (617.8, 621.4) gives 0.00 nm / 13.9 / 14.2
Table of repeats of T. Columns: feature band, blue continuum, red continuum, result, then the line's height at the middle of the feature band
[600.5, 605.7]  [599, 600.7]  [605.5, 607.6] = -0.15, 13.7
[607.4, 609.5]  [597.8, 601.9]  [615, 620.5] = 0.05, 14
